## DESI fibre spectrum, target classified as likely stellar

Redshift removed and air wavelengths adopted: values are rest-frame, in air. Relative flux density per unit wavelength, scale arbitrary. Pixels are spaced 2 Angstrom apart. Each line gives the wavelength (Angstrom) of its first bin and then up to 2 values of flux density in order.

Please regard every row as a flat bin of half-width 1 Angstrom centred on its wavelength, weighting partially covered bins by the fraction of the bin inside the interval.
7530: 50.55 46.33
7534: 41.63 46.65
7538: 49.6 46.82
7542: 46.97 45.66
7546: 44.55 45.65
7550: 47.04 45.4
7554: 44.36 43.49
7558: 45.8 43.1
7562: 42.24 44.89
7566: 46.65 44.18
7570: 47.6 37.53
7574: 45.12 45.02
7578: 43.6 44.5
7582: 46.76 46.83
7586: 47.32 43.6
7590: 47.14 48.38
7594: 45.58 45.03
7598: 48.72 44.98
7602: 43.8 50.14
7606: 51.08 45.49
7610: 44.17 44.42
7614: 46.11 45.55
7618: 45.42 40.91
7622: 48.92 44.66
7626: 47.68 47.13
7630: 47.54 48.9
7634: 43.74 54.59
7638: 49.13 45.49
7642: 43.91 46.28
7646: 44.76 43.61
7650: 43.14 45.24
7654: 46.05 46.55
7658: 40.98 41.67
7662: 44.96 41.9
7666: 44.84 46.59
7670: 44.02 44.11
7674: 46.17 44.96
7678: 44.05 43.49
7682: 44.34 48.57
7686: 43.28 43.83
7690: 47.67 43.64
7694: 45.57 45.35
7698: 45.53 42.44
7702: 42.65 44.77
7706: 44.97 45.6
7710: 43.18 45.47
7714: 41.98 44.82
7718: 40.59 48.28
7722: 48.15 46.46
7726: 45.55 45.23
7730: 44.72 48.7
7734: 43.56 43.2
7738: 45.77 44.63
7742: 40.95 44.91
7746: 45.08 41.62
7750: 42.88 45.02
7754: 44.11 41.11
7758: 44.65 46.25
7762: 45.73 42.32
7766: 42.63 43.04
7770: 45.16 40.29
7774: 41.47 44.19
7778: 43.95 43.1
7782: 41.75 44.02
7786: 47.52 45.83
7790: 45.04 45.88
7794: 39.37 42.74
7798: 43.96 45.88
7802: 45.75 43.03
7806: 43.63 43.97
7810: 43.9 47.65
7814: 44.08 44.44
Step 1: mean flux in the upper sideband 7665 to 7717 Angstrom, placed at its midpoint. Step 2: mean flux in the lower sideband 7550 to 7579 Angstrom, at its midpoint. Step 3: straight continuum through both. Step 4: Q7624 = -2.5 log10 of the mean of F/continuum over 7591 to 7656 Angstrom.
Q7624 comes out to -0.04 mag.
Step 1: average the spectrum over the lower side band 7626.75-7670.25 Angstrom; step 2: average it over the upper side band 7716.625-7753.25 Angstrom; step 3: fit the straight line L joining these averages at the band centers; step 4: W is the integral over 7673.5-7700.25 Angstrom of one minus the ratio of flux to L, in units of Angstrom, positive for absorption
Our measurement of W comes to 0.13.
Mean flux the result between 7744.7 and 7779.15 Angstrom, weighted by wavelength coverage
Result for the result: 43.5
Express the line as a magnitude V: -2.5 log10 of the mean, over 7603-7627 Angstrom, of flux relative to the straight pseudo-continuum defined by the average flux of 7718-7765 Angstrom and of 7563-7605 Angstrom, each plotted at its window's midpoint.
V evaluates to -0.02 mag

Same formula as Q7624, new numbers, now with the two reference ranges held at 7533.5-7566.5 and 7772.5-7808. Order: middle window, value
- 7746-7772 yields 0.01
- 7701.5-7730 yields -0.01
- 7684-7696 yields -0.02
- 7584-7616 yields -0.03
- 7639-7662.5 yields 0.01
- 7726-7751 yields 0.00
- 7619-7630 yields -0.03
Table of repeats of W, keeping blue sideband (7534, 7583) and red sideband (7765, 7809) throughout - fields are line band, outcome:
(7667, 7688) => -0.3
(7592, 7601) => -0.3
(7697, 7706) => 0.1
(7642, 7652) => 0.0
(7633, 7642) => -0.6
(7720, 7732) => -0.6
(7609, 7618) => -0.1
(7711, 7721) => 0.0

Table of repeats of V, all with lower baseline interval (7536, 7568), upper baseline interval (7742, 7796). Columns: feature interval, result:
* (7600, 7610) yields -0.05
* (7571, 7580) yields 0.06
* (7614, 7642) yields -0.05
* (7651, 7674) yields 0.00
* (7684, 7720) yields -0.01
